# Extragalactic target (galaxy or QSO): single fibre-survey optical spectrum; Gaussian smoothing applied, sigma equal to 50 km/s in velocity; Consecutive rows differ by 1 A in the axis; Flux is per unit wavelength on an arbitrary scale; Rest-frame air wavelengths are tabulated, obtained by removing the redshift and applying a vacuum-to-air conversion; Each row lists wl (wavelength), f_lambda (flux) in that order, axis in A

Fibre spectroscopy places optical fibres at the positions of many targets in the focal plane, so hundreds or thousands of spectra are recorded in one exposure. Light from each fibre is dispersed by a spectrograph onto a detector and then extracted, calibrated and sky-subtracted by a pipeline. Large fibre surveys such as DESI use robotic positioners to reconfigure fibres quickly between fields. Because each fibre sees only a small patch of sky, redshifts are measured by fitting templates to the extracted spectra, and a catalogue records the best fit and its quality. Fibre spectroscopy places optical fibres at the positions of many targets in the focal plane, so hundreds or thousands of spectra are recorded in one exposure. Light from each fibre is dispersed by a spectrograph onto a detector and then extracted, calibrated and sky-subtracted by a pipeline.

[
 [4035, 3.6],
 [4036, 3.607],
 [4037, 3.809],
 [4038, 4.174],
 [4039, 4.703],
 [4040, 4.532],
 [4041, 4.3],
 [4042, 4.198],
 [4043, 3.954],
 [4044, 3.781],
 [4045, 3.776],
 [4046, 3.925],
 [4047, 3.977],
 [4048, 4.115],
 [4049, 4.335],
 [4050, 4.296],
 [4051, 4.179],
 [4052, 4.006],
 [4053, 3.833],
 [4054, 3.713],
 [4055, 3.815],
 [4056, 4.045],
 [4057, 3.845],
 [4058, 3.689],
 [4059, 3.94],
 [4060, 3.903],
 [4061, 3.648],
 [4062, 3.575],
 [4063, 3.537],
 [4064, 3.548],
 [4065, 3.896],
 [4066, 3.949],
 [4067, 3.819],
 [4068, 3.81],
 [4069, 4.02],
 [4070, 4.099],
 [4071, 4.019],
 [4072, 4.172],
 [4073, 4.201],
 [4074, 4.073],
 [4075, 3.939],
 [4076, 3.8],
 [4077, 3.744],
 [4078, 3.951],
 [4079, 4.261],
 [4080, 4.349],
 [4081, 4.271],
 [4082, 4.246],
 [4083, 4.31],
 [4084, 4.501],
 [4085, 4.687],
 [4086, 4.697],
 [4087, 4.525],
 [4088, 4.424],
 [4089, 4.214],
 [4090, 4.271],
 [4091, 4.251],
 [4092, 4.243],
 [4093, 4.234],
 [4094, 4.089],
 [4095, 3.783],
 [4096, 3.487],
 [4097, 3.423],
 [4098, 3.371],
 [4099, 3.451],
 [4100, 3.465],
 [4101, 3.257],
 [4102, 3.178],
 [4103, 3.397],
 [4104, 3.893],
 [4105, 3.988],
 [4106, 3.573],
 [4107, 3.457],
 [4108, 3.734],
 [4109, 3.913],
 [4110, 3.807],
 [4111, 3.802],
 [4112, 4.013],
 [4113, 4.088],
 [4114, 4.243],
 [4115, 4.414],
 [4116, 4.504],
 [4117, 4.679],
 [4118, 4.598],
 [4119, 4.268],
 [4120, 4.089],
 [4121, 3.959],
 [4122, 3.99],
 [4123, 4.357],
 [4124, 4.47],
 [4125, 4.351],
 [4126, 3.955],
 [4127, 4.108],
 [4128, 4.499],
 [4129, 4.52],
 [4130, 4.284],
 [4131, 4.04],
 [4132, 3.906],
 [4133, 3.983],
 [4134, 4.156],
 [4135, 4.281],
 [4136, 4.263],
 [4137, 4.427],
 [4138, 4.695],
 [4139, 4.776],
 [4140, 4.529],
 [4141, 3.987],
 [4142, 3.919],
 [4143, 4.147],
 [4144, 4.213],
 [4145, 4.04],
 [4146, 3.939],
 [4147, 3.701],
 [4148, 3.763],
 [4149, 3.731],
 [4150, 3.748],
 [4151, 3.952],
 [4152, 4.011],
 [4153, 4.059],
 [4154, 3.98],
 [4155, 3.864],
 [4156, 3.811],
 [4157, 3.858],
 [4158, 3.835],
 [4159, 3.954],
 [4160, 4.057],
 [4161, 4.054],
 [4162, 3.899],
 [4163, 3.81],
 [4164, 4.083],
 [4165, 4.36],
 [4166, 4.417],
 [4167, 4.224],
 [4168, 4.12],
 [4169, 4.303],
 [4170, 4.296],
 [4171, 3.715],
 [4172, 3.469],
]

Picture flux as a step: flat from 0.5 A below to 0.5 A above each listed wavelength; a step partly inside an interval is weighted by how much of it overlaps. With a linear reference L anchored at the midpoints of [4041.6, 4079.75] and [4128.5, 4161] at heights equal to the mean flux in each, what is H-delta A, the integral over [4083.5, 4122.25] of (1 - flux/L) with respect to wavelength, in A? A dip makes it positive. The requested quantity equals 0.1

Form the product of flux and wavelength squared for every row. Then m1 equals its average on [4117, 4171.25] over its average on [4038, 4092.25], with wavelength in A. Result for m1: 1.05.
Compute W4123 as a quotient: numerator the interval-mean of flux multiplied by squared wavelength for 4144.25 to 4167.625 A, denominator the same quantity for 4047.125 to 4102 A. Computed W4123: 1.04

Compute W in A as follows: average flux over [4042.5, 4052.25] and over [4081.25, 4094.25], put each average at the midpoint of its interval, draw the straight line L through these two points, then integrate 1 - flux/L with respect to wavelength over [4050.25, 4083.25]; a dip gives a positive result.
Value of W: 2.0 A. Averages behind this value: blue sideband 4.04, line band 3.95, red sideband 4.36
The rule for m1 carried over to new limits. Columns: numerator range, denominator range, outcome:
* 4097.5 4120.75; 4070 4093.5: 0.93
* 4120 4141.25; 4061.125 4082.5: 1.11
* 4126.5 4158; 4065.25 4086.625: 1.02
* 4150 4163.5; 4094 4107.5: 1.14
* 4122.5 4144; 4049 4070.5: 1.14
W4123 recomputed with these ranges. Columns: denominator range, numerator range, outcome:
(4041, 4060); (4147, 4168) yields 1.05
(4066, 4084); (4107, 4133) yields 1.05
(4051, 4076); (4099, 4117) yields 1.01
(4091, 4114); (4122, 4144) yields 1.16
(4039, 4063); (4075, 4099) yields 1.05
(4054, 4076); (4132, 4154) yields 1.10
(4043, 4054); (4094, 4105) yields 0.90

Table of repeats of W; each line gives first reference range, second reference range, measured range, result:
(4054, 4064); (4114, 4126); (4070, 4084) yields -0.68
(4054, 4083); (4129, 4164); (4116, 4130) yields -0.98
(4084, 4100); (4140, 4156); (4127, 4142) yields -1.17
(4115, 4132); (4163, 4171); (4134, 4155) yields 0.69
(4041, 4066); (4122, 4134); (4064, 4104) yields 0.39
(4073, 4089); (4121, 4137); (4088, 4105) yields 1.84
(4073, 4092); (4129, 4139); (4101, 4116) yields 1.53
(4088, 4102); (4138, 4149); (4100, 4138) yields -1.00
